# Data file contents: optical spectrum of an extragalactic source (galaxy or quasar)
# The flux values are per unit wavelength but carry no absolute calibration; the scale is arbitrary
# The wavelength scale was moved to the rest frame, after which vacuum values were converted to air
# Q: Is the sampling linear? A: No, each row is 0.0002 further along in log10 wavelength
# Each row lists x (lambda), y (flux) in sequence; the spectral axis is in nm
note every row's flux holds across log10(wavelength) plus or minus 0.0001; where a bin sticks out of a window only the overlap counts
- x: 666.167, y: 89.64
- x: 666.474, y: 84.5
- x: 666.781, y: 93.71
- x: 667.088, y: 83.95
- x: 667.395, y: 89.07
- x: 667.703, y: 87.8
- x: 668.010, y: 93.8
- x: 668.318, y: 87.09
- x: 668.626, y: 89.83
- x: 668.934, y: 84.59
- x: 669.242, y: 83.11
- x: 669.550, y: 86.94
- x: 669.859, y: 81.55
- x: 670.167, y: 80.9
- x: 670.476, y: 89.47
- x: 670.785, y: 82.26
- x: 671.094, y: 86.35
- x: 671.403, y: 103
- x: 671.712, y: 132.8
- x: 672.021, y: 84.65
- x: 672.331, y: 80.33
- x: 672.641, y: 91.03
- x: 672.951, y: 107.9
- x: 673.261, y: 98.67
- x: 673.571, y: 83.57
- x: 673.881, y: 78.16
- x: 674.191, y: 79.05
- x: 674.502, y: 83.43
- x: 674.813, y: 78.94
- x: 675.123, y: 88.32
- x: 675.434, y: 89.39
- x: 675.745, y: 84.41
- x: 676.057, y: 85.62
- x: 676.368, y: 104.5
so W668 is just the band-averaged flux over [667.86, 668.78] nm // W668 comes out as 90.2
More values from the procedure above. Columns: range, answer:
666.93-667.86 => 87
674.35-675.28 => 83.6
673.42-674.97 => 80.7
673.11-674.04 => 86.8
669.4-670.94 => 84.2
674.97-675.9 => 87.4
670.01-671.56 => 88.5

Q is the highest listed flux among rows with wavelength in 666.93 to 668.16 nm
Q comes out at 93.8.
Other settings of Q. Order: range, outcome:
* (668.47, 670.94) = 89.83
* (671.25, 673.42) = 132.8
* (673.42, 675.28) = 88.32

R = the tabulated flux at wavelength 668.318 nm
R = 87.09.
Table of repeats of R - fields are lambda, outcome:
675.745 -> 84.41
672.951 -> 107.9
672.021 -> 84.65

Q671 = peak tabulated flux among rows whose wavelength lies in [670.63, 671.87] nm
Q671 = 132.8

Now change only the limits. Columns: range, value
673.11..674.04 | 98.67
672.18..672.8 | 91.03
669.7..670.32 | 81.55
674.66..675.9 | 89.39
